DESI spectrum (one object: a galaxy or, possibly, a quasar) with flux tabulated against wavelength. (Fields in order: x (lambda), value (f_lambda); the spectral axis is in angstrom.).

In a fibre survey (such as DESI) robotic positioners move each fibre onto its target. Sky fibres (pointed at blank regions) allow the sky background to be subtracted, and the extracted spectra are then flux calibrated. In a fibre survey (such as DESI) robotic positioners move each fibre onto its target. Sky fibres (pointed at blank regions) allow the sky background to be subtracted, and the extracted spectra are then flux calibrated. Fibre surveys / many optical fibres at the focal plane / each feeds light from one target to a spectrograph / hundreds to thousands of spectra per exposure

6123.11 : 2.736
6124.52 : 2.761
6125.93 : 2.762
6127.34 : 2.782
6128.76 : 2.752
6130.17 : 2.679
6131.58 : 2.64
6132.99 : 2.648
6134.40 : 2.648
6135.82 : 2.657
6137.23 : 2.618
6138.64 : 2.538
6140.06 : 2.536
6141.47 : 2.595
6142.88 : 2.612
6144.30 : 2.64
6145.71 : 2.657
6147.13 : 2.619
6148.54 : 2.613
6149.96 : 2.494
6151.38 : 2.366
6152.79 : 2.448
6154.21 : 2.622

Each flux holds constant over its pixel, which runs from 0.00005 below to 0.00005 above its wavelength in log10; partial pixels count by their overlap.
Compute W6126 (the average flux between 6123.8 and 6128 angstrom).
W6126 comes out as 2.77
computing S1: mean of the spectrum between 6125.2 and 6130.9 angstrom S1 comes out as 2.74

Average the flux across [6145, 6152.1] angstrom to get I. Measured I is 2.55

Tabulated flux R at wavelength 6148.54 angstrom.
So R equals 2.613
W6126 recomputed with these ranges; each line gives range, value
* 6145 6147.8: 2.64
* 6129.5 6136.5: 2.65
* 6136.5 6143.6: 2.58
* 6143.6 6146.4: 2.65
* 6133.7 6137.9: 2.64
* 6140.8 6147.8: 2.62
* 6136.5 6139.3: 2.59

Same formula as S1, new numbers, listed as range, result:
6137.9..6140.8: 2.54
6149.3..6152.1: 2.43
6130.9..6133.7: 2.65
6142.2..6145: 2.62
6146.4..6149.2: 2.62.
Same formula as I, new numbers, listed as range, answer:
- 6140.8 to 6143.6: 2.6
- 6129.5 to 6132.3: 2.66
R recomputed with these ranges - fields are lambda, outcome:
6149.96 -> 2.494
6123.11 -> 2.736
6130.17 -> 2.679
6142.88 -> 2.612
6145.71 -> 2.657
